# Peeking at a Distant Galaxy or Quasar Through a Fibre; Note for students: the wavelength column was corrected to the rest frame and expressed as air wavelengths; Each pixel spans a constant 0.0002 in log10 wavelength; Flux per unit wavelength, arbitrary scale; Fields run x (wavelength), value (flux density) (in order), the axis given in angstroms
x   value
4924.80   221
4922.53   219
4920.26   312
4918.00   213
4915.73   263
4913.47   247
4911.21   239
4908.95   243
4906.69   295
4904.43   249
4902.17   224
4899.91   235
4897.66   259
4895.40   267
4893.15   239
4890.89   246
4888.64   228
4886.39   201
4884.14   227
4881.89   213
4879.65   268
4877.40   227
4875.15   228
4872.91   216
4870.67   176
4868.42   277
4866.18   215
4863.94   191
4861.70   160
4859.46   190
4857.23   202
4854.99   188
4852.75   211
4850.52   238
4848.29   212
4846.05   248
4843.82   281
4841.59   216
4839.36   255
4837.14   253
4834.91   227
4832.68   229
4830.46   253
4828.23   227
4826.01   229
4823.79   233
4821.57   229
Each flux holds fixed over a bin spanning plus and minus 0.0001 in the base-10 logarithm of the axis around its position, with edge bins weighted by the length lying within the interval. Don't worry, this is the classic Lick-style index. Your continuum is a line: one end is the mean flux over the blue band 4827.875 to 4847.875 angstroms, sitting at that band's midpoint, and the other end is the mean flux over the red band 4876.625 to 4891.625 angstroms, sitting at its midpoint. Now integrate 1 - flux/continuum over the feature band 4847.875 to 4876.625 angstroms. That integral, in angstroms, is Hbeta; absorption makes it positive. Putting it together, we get 3.37 angstroms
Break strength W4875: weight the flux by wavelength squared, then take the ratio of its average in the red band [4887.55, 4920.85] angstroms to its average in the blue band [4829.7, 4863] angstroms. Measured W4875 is 1.1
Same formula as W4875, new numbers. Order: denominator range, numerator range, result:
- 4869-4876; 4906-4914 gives 1.22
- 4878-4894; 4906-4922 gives 1.12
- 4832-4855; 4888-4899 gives 1.08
